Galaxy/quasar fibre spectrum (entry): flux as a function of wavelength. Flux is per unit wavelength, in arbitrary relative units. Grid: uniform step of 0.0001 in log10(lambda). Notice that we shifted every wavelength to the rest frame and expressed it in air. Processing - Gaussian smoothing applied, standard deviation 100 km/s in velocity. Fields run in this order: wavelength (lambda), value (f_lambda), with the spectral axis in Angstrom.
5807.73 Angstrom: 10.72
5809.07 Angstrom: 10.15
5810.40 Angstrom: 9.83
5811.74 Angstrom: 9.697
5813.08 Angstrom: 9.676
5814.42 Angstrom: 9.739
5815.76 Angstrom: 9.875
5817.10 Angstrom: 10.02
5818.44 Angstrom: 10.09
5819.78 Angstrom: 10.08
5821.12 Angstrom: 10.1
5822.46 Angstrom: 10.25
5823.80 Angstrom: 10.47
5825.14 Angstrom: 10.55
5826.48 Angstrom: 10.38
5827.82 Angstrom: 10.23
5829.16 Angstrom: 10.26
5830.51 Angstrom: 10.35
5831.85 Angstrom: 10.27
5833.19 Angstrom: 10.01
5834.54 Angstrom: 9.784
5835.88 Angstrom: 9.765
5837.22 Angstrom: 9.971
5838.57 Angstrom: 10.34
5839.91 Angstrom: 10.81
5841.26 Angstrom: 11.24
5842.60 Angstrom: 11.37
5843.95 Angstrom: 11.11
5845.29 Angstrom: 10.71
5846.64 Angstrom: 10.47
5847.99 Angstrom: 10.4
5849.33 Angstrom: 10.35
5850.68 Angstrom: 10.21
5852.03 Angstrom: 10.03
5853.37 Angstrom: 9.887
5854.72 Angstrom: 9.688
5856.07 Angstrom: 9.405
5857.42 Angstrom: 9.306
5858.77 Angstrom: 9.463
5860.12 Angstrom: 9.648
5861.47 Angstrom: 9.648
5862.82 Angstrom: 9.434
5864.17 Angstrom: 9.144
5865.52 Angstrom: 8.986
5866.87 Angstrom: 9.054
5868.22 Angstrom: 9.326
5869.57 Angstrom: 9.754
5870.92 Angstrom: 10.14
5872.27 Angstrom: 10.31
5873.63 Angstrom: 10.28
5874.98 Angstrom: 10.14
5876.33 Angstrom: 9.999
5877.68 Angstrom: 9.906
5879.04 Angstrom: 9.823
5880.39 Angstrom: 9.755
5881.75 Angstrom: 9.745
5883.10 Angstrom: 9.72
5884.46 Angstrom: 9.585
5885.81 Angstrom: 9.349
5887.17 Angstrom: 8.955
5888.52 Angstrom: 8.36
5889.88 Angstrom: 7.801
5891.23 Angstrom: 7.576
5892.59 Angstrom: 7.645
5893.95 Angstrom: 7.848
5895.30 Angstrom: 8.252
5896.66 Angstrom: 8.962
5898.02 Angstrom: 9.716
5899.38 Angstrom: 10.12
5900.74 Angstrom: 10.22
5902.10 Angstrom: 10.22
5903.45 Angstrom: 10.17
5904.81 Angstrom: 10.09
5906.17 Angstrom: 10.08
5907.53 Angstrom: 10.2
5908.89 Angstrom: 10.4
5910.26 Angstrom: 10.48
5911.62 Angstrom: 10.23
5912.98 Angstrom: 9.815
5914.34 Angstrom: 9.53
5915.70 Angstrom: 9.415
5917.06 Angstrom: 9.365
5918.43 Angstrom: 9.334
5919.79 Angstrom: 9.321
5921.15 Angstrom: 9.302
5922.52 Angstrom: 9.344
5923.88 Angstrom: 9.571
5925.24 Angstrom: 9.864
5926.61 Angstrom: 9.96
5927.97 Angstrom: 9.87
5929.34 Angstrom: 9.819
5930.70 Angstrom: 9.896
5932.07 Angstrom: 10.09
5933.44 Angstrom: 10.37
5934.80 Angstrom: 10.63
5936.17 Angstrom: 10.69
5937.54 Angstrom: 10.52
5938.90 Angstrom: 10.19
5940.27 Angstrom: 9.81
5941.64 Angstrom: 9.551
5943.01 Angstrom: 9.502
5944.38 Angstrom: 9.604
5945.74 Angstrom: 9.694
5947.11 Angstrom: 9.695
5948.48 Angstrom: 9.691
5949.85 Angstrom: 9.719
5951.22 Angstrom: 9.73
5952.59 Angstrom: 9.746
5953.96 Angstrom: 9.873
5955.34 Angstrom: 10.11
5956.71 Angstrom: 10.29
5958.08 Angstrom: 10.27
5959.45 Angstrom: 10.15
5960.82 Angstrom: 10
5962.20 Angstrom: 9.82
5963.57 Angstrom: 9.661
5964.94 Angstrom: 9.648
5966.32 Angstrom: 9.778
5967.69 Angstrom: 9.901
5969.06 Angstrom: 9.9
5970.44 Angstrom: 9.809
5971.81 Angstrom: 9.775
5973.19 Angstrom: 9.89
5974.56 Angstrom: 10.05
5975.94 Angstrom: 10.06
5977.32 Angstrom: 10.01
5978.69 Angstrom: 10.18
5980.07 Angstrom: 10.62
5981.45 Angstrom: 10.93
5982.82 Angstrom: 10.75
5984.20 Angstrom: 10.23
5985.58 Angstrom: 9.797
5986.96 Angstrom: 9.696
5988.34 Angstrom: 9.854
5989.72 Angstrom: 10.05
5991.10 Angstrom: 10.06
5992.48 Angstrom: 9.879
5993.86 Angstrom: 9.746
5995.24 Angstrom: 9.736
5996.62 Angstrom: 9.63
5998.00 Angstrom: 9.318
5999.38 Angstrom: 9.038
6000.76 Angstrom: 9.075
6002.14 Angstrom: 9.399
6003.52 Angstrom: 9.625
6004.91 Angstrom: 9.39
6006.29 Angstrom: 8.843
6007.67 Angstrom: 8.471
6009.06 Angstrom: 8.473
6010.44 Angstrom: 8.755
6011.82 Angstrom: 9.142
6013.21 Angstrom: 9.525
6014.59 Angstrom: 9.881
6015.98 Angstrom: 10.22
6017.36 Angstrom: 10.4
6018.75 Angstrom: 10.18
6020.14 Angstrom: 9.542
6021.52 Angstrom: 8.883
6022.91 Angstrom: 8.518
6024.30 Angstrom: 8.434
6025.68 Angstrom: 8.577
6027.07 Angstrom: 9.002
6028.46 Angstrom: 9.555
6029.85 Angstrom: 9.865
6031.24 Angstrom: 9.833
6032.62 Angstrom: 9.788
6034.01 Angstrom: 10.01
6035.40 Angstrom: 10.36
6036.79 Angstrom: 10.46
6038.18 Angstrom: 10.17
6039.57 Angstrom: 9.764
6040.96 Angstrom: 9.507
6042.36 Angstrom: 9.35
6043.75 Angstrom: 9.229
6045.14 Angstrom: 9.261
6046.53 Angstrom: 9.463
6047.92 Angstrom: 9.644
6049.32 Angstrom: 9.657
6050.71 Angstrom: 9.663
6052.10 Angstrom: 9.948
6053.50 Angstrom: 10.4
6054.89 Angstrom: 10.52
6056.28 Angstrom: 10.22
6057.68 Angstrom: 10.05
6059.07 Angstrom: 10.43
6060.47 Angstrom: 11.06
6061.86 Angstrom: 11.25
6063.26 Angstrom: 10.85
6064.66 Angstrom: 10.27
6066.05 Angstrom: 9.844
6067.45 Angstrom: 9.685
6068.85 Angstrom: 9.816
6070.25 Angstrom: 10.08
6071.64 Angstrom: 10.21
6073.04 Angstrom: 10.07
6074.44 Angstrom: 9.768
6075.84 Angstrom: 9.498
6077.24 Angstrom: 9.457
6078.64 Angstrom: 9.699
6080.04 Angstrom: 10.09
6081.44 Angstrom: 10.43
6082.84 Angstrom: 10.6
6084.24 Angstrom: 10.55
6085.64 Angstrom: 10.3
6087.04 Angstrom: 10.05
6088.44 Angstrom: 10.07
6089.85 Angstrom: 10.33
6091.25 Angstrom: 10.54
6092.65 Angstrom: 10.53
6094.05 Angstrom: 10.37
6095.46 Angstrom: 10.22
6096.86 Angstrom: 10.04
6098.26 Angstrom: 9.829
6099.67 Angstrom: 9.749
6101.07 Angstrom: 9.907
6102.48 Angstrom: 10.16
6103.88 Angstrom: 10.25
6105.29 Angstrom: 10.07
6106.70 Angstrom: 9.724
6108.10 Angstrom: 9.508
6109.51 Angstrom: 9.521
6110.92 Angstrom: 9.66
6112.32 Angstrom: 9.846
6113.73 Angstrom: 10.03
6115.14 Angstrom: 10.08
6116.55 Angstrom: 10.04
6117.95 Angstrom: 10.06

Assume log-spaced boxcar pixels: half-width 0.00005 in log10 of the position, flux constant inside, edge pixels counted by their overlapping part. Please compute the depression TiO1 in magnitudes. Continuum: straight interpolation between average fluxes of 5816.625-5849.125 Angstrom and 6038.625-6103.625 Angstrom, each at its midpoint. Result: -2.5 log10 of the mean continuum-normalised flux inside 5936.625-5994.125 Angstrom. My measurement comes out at 0.03 mag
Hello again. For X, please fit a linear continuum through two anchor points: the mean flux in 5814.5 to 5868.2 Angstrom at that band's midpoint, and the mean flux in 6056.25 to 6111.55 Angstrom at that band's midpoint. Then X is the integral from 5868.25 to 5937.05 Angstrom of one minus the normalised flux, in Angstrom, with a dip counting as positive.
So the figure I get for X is 3.0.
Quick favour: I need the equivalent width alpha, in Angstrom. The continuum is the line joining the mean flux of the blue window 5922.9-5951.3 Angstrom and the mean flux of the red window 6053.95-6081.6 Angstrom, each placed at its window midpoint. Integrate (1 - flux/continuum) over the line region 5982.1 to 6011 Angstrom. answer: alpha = 1.5 Angstrom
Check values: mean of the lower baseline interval 9.93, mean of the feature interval 9.52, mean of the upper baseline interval 10.2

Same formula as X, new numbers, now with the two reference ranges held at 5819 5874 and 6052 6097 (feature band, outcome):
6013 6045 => 1.8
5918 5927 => 0.5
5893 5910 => 0.7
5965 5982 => 0.2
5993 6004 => 0.8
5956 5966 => 0.2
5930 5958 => 0.4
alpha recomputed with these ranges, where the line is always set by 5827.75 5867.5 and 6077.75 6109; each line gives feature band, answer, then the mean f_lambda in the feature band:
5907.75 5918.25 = 0.2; 9.87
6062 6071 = 0.0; 10.2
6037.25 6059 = 0.6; 9.82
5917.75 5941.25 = 0.4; 9.91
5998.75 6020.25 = 1.6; 9.37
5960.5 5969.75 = 0.3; 9.81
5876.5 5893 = 1.6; 9.07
